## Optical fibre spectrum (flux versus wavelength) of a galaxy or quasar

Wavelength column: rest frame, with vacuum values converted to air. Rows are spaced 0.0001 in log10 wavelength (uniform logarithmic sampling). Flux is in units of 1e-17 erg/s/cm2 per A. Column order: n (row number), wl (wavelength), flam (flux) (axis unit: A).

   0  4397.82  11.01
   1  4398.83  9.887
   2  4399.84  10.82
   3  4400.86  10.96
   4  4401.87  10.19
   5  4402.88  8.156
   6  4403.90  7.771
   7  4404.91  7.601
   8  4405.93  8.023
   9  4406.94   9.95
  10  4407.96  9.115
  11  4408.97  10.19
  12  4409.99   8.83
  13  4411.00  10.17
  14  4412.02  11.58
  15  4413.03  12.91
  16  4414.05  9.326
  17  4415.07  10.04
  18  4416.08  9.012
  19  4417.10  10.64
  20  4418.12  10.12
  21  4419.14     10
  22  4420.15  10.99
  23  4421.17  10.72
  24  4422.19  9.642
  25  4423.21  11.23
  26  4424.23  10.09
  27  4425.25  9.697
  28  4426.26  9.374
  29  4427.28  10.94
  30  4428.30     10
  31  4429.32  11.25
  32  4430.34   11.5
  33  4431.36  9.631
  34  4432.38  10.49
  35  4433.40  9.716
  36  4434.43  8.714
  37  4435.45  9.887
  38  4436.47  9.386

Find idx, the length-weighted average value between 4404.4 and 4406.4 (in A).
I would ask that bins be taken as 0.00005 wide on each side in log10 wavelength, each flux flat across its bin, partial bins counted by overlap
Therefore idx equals 7.8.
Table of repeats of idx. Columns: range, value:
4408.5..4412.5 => 10.2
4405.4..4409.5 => 9.3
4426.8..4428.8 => 10.5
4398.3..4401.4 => 10.6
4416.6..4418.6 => 10.4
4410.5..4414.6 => 11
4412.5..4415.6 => 10.8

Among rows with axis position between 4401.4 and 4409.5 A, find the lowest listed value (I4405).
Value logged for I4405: 7.601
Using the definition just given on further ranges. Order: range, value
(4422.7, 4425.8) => 9.697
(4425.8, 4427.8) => 9.374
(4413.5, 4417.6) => 9.012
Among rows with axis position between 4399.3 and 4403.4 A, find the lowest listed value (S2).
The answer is 8.156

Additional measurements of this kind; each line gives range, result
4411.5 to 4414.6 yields 9.326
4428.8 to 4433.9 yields 9.631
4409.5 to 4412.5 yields 8.83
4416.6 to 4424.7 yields 9.642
